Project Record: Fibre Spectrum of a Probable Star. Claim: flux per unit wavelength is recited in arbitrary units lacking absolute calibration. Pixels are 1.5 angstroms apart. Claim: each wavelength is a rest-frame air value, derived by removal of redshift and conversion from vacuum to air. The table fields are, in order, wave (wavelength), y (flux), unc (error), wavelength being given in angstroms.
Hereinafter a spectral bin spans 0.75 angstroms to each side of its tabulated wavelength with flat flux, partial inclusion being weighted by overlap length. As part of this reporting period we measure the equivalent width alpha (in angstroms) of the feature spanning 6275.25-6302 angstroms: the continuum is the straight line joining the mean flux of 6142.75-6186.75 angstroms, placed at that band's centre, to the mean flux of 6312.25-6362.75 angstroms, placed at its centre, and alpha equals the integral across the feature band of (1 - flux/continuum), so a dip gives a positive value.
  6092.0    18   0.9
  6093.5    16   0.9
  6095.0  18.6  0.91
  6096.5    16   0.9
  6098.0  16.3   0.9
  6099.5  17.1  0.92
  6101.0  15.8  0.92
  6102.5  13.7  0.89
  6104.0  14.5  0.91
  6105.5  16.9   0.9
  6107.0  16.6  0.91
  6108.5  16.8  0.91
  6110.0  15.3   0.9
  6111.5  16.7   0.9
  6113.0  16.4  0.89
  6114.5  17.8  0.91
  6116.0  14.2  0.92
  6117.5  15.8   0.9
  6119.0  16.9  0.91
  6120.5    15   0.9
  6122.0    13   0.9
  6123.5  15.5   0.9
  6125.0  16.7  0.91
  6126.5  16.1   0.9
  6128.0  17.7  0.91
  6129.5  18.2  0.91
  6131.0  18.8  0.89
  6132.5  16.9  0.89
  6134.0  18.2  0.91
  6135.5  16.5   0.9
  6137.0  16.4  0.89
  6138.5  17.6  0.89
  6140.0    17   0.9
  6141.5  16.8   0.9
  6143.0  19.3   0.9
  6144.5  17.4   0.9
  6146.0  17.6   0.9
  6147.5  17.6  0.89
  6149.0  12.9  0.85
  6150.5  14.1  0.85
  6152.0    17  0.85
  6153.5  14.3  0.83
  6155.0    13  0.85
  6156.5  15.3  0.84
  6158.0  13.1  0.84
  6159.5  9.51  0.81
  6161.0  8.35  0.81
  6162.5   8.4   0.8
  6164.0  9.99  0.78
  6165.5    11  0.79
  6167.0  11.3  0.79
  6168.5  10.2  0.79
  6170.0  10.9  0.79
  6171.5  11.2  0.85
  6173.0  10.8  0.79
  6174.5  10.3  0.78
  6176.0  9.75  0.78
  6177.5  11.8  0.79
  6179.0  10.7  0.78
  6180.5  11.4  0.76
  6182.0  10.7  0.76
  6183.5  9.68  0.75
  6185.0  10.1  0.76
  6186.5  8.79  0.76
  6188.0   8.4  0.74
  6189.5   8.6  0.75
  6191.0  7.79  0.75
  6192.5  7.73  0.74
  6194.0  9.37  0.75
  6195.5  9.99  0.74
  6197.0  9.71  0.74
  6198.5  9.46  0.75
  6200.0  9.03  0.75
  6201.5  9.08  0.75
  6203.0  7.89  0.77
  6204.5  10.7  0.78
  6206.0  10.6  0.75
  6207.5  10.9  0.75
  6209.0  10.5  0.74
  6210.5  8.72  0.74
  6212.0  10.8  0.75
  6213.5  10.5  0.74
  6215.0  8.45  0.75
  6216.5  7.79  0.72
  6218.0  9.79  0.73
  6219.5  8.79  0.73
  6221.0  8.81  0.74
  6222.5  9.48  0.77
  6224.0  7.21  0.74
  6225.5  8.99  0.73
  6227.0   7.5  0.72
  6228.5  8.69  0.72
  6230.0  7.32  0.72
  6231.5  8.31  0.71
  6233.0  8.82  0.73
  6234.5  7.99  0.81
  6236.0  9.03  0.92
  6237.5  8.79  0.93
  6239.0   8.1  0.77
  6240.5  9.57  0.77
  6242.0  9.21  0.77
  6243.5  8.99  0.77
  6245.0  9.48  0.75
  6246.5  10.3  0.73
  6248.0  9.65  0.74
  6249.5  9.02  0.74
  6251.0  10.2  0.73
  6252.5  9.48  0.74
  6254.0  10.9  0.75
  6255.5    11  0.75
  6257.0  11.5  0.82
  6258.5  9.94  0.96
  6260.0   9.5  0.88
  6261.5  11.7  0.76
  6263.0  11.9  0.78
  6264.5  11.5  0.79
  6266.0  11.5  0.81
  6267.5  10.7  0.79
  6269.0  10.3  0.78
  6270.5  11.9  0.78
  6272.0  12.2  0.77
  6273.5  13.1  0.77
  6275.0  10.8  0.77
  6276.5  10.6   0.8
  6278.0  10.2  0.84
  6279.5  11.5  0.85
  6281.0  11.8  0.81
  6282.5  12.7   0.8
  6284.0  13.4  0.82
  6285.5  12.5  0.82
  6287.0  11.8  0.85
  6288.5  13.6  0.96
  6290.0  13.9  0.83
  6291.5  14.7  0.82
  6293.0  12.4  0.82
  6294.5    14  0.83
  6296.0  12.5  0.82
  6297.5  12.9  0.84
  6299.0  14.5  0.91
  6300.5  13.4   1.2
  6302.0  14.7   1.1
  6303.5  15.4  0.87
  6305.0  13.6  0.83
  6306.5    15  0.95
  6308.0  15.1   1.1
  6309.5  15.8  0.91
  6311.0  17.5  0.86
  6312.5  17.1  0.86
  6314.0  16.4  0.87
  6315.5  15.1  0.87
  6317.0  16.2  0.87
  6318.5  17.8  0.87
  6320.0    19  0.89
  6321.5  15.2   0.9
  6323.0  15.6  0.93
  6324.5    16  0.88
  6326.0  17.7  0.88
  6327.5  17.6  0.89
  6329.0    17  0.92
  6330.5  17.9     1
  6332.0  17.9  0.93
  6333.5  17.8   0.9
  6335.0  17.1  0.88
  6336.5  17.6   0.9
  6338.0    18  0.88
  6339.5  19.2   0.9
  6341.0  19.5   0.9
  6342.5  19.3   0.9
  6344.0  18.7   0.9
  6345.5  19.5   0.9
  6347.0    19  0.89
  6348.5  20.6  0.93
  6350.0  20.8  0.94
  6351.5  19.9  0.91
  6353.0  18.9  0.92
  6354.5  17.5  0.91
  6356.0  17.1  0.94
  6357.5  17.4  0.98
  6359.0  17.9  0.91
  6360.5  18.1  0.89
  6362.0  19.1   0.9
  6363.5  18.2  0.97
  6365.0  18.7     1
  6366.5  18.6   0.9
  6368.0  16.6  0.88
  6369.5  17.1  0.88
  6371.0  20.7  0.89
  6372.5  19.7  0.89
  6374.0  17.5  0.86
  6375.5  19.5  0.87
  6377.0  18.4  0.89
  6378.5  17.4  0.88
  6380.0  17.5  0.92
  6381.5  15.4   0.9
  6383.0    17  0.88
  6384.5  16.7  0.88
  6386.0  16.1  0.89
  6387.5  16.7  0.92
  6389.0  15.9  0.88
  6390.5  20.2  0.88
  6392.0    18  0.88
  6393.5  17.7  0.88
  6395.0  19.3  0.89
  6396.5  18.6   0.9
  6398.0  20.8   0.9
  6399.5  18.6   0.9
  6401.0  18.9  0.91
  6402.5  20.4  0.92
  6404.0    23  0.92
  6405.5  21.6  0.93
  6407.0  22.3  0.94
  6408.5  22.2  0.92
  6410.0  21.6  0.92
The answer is 5.9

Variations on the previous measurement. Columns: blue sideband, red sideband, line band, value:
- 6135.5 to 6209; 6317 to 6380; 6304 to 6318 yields 0.87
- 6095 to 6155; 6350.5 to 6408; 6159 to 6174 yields 5.85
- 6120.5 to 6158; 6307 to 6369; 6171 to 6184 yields 4.61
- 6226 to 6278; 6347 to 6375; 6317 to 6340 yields -1.93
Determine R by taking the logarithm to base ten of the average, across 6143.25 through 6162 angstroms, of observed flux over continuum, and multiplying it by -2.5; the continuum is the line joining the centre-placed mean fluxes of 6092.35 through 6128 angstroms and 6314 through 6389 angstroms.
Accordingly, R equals 0.151 mag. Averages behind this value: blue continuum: 16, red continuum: 17.9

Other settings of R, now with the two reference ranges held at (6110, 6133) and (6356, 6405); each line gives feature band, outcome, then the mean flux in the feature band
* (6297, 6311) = 0.205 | 14.7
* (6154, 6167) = 0.434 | 11.2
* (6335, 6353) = -0.067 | 19.2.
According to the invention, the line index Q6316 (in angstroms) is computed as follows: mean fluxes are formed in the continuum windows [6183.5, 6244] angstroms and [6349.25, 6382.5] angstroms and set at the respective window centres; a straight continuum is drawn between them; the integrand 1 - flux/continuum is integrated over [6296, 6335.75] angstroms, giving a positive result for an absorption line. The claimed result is -2.1 angstroms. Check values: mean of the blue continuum 9.02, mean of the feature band 16.1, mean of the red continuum 18.3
